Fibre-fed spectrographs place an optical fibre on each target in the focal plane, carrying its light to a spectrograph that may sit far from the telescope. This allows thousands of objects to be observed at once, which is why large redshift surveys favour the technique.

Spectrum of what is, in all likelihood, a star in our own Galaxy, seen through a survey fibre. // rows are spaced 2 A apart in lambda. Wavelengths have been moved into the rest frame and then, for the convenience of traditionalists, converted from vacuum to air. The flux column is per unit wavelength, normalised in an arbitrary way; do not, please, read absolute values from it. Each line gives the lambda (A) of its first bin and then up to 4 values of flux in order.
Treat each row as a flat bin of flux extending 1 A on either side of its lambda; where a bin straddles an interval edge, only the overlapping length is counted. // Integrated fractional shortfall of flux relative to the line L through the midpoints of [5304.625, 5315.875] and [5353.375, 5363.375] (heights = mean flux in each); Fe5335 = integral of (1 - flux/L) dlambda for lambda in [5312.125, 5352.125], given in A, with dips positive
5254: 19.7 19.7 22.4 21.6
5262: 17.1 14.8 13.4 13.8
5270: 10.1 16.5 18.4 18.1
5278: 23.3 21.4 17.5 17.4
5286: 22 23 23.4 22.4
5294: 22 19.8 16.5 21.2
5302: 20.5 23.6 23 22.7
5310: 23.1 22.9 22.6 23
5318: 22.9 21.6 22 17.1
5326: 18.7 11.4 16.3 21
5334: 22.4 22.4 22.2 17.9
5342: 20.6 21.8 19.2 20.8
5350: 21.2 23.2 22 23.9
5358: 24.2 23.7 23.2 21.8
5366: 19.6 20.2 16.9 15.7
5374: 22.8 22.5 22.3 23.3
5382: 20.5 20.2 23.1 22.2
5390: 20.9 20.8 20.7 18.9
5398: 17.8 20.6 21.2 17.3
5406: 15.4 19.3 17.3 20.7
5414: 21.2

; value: 4.7 A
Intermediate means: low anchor 22.9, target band 20.4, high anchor 23.4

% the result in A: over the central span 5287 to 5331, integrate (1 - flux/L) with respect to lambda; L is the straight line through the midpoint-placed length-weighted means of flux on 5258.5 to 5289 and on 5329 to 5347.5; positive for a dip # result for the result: -3.71 A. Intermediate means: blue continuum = 18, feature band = 20.9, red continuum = 20.4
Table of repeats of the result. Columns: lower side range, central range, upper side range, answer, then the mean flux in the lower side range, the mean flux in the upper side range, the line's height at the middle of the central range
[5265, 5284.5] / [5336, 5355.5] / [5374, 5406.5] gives -1.94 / 17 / 20.6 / 19.2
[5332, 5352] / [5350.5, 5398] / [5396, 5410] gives -3.89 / 21.1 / 18.5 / 19.7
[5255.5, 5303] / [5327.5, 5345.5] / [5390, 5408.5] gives -0.63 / 19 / 19.2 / 19.1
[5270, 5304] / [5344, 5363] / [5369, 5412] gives -2.22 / 20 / 20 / 20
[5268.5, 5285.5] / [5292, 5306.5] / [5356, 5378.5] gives -1.77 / 17.8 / 21.3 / 18.7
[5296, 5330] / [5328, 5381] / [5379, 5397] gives -0.18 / 20.6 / 21.2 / 20.9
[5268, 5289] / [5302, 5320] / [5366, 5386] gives -3.32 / 18.5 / 20.6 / 19.2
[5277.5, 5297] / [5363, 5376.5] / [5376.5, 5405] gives 0.64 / 21.2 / 20.7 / 20.8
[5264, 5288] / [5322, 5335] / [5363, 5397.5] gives 0.68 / 17.6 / 20.7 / 19.1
